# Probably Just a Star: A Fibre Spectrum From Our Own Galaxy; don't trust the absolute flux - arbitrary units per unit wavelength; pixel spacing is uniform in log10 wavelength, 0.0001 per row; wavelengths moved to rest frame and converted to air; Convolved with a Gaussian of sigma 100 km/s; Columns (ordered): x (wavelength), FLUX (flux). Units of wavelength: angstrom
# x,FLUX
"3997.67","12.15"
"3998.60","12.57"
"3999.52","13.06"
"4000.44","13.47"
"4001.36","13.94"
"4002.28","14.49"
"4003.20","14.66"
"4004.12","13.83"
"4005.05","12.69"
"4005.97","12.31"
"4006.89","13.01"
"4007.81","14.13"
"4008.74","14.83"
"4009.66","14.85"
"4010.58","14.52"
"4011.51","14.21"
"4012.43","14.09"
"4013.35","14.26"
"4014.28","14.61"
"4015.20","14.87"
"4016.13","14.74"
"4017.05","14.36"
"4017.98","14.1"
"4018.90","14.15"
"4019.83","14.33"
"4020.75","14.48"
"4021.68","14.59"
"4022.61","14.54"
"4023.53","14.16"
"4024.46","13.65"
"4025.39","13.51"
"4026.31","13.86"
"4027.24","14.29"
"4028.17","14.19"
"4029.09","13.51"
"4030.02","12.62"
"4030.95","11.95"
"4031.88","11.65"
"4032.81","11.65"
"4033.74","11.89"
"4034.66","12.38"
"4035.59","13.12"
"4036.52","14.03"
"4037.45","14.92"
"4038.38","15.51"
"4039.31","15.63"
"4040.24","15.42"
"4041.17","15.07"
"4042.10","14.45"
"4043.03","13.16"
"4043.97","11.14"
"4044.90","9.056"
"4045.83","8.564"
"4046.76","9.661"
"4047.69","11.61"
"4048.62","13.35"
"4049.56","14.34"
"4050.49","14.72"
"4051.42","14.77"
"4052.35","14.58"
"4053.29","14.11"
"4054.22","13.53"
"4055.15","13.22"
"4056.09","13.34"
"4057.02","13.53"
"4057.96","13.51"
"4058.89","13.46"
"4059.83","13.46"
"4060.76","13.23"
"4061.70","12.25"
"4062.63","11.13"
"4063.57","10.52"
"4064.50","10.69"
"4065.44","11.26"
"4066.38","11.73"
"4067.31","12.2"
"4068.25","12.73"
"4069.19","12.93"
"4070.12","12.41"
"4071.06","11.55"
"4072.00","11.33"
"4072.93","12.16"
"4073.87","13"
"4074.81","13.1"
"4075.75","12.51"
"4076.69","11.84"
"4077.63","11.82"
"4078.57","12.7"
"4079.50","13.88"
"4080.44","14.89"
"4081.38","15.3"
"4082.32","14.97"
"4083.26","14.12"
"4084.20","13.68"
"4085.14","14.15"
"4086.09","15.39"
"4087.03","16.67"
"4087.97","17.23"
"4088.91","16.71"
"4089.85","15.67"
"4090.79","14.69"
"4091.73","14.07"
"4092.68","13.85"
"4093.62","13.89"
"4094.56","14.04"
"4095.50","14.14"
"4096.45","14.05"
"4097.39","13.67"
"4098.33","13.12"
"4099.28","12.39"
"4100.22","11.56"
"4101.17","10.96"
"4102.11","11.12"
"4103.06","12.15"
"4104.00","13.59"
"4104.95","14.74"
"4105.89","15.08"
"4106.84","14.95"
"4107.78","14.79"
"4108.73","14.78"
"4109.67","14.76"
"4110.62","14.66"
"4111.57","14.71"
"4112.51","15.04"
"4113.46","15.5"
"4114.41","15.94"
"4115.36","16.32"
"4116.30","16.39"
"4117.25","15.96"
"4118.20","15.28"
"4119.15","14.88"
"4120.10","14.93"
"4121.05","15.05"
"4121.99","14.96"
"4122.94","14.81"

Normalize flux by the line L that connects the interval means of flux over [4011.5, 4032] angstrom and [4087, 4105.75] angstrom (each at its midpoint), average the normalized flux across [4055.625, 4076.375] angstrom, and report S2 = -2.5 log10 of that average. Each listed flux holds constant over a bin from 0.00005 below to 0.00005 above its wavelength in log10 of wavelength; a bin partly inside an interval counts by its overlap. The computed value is 0.13 mag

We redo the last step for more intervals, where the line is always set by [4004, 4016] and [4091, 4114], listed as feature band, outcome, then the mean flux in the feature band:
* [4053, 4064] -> 0.08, 12.9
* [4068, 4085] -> 0.06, 13.1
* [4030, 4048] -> 0.10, 12.7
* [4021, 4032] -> 0.03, 13.6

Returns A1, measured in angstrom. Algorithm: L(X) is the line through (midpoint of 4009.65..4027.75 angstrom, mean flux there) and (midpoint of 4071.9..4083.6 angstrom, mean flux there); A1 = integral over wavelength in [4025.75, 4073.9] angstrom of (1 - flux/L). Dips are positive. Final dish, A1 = 3.2 angstrom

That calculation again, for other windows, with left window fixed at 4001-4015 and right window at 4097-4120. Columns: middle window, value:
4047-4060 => 0.5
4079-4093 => -0.8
